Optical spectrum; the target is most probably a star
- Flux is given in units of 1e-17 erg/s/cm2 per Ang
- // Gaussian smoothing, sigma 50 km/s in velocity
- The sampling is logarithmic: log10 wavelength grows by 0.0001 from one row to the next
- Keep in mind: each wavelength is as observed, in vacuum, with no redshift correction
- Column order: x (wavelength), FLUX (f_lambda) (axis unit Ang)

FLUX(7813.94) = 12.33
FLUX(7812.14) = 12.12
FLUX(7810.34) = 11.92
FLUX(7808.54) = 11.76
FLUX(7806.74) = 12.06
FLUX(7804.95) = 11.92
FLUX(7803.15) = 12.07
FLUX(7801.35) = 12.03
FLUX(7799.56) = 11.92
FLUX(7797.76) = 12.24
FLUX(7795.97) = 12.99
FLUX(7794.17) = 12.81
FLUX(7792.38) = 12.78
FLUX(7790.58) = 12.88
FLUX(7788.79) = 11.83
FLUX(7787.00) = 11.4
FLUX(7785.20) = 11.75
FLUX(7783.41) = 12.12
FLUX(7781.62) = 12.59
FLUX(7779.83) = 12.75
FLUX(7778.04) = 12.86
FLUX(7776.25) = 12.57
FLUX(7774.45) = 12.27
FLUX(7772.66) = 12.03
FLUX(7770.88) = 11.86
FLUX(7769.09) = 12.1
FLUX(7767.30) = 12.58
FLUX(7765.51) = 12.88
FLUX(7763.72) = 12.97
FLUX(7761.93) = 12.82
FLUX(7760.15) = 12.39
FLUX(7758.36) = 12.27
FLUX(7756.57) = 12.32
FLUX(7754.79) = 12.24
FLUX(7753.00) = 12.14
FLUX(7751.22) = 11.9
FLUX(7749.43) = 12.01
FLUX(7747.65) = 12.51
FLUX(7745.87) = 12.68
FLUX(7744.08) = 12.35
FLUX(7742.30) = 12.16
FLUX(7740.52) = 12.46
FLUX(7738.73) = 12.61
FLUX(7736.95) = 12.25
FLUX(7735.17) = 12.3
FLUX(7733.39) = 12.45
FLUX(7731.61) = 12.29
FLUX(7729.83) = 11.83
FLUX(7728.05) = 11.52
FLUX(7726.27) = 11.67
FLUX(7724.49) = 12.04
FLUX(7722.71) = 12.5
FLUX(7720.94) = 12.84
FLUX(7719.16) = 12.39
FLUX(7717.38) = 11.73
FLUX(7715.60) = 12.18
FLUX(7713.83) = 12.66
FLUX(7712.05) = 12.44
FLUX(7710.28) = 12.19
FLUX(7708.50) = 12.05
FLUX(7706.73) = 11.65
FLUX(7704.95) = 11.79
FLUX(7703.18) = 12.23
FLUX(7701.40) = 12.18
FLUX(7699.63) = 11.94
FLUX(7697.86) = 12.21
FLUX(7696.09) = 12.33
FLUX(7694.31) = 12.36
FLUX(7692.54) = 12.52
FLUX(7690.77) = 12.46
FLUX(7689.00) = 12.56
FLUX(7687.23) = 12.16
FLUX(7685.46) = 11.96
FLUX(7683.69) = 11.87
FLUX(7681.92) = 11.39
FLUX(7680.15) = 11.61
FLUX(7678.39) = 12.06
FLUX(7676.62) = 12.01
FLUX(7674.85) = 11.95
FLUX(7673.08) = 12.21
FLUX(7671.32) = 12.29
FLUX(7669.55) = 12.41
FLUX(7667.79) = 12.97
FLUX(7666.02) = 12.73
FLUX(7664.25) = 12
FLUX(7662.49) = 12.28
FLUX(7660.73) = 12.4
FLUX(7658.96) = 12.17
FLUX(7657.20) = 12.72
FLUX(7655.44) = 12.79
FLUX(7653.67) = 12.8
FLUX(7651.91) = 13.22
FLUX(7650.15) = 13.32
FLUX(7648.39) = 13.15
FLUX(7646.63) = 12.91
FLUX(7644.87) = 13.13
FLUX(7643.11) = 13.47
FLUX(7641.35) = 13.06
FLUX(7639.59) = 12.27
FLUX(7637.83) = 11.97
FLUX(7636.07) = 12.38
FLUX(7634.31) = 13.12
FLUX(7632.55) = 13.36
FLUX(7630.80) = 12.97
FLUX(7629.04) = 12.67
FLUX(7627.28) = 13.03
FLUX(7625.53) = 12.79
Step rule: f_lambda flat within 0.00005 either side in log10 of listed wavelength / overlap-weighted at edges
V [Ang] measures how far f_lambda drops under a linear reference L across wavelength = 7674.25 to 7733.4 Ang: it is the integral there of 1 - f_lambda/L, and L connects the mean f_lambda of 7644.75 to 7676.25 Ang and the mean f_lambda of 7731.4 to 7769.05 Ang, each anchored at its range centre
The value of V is 1.9 Ang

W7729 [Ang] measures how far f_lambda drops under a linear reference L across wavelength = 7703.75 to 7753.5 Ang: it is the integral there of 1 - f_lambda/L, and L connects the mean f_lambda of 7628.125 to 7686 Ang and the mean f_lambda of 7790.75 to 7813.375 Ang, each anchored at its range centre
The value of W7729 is 0.8 Ang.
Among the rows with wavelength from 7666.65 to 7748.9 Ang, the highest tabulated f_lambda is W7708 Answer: 12.97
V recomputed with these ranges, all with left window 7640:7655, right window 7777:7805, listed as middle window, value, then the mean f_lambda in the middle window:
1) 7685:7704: 0.84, 12.3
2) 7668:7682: 0.95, 12.1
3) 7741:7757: 0.37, 12.3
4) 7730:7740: 0.22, 12.3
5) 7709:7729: 0.81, 12.2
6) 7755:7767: -0.10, 12.6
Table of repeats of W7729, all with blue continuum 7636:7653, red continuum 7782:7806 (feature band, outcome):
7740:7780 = 0.0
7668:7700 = 1.5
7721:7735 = 0.5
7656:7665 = 0.4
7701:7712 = 0.5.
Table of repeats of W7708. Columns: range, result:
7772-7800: 12.99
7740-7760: 12.68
